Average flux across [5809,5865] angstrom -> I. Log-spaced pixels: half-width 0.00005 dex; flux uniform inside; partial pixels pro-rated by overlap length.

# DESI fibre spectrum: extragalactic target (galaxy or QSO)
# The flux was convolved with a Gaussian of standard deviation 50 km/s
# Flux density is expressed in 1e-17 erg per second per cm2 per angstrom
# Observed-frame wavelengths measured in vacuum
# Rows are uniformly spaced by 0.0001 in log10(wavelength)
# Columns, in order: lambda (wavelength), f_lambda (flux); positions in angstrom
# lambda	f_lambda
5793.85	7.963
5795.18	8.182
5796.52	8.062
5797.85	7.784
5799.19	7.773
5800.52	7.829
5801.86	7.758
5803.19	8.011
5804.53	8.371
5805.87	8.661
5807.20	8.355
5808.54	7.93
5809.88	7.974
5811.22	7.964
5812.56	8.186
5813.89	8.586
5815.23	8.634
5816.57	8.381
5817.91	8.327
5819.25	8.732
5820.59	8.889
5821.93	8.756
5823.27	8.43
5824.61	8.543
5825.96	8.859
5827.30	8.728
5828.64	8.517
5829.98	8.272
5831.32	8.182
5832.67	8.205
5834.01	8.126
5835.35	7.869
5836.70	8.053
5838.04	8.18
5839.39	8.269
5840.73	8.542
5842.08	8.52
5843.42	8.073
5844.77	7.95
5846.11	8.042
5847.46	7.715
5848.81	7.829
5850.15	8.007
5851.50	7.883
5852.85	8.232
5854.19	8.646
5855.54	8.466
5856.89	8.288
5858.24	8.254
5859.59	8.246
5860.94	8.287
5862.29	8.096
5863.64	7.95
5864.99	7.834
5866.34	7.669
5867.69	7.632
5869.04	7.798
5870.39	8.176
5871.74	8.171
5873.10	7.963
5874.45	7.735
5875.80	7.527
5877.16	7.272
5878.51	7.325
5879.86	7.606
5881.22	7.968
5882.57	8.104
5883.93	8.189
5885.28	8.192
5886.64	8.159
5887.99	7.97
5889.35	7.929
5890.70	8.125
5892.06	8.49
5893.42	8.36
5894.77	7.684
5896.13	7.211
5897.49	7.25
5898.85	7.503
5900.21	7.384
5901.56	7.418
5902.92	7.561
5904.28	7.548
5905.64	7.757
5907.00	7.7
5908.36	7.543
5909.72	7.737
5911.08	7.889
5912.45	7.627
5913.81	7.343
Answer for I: 8.28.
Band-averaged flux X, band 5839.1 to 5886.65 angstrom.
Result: 8.01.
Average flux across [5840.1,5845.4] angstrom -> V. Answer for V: 8.27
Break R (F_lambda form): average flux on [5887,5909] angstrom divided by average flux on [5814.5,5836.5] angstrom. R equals 0.91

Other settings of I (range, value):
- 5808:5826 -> 8.43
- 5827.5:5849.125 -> 8.16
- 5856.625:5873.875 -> 8.02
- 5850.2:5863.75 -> 8.23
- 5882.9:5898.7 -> 7.95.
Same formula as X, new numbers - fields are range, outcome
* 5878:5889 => 7.95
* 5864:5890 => 7.85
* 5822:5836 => 8.39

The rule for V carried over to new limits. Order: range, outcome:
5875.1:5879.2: 7.38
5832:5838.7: 8.09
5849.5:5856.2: 8.25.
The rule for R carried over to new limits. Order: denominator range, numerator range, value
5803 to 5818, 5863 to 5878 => 0.94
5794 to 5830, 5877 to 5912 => 0.93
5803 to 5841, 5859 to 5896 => 0.95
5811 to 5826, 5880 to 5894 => 0.95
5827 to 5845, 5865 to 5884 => 0.94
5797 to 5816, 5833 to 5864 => 1.00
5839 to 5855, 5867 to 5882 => 0.95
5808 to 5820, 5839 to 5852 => 0.97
